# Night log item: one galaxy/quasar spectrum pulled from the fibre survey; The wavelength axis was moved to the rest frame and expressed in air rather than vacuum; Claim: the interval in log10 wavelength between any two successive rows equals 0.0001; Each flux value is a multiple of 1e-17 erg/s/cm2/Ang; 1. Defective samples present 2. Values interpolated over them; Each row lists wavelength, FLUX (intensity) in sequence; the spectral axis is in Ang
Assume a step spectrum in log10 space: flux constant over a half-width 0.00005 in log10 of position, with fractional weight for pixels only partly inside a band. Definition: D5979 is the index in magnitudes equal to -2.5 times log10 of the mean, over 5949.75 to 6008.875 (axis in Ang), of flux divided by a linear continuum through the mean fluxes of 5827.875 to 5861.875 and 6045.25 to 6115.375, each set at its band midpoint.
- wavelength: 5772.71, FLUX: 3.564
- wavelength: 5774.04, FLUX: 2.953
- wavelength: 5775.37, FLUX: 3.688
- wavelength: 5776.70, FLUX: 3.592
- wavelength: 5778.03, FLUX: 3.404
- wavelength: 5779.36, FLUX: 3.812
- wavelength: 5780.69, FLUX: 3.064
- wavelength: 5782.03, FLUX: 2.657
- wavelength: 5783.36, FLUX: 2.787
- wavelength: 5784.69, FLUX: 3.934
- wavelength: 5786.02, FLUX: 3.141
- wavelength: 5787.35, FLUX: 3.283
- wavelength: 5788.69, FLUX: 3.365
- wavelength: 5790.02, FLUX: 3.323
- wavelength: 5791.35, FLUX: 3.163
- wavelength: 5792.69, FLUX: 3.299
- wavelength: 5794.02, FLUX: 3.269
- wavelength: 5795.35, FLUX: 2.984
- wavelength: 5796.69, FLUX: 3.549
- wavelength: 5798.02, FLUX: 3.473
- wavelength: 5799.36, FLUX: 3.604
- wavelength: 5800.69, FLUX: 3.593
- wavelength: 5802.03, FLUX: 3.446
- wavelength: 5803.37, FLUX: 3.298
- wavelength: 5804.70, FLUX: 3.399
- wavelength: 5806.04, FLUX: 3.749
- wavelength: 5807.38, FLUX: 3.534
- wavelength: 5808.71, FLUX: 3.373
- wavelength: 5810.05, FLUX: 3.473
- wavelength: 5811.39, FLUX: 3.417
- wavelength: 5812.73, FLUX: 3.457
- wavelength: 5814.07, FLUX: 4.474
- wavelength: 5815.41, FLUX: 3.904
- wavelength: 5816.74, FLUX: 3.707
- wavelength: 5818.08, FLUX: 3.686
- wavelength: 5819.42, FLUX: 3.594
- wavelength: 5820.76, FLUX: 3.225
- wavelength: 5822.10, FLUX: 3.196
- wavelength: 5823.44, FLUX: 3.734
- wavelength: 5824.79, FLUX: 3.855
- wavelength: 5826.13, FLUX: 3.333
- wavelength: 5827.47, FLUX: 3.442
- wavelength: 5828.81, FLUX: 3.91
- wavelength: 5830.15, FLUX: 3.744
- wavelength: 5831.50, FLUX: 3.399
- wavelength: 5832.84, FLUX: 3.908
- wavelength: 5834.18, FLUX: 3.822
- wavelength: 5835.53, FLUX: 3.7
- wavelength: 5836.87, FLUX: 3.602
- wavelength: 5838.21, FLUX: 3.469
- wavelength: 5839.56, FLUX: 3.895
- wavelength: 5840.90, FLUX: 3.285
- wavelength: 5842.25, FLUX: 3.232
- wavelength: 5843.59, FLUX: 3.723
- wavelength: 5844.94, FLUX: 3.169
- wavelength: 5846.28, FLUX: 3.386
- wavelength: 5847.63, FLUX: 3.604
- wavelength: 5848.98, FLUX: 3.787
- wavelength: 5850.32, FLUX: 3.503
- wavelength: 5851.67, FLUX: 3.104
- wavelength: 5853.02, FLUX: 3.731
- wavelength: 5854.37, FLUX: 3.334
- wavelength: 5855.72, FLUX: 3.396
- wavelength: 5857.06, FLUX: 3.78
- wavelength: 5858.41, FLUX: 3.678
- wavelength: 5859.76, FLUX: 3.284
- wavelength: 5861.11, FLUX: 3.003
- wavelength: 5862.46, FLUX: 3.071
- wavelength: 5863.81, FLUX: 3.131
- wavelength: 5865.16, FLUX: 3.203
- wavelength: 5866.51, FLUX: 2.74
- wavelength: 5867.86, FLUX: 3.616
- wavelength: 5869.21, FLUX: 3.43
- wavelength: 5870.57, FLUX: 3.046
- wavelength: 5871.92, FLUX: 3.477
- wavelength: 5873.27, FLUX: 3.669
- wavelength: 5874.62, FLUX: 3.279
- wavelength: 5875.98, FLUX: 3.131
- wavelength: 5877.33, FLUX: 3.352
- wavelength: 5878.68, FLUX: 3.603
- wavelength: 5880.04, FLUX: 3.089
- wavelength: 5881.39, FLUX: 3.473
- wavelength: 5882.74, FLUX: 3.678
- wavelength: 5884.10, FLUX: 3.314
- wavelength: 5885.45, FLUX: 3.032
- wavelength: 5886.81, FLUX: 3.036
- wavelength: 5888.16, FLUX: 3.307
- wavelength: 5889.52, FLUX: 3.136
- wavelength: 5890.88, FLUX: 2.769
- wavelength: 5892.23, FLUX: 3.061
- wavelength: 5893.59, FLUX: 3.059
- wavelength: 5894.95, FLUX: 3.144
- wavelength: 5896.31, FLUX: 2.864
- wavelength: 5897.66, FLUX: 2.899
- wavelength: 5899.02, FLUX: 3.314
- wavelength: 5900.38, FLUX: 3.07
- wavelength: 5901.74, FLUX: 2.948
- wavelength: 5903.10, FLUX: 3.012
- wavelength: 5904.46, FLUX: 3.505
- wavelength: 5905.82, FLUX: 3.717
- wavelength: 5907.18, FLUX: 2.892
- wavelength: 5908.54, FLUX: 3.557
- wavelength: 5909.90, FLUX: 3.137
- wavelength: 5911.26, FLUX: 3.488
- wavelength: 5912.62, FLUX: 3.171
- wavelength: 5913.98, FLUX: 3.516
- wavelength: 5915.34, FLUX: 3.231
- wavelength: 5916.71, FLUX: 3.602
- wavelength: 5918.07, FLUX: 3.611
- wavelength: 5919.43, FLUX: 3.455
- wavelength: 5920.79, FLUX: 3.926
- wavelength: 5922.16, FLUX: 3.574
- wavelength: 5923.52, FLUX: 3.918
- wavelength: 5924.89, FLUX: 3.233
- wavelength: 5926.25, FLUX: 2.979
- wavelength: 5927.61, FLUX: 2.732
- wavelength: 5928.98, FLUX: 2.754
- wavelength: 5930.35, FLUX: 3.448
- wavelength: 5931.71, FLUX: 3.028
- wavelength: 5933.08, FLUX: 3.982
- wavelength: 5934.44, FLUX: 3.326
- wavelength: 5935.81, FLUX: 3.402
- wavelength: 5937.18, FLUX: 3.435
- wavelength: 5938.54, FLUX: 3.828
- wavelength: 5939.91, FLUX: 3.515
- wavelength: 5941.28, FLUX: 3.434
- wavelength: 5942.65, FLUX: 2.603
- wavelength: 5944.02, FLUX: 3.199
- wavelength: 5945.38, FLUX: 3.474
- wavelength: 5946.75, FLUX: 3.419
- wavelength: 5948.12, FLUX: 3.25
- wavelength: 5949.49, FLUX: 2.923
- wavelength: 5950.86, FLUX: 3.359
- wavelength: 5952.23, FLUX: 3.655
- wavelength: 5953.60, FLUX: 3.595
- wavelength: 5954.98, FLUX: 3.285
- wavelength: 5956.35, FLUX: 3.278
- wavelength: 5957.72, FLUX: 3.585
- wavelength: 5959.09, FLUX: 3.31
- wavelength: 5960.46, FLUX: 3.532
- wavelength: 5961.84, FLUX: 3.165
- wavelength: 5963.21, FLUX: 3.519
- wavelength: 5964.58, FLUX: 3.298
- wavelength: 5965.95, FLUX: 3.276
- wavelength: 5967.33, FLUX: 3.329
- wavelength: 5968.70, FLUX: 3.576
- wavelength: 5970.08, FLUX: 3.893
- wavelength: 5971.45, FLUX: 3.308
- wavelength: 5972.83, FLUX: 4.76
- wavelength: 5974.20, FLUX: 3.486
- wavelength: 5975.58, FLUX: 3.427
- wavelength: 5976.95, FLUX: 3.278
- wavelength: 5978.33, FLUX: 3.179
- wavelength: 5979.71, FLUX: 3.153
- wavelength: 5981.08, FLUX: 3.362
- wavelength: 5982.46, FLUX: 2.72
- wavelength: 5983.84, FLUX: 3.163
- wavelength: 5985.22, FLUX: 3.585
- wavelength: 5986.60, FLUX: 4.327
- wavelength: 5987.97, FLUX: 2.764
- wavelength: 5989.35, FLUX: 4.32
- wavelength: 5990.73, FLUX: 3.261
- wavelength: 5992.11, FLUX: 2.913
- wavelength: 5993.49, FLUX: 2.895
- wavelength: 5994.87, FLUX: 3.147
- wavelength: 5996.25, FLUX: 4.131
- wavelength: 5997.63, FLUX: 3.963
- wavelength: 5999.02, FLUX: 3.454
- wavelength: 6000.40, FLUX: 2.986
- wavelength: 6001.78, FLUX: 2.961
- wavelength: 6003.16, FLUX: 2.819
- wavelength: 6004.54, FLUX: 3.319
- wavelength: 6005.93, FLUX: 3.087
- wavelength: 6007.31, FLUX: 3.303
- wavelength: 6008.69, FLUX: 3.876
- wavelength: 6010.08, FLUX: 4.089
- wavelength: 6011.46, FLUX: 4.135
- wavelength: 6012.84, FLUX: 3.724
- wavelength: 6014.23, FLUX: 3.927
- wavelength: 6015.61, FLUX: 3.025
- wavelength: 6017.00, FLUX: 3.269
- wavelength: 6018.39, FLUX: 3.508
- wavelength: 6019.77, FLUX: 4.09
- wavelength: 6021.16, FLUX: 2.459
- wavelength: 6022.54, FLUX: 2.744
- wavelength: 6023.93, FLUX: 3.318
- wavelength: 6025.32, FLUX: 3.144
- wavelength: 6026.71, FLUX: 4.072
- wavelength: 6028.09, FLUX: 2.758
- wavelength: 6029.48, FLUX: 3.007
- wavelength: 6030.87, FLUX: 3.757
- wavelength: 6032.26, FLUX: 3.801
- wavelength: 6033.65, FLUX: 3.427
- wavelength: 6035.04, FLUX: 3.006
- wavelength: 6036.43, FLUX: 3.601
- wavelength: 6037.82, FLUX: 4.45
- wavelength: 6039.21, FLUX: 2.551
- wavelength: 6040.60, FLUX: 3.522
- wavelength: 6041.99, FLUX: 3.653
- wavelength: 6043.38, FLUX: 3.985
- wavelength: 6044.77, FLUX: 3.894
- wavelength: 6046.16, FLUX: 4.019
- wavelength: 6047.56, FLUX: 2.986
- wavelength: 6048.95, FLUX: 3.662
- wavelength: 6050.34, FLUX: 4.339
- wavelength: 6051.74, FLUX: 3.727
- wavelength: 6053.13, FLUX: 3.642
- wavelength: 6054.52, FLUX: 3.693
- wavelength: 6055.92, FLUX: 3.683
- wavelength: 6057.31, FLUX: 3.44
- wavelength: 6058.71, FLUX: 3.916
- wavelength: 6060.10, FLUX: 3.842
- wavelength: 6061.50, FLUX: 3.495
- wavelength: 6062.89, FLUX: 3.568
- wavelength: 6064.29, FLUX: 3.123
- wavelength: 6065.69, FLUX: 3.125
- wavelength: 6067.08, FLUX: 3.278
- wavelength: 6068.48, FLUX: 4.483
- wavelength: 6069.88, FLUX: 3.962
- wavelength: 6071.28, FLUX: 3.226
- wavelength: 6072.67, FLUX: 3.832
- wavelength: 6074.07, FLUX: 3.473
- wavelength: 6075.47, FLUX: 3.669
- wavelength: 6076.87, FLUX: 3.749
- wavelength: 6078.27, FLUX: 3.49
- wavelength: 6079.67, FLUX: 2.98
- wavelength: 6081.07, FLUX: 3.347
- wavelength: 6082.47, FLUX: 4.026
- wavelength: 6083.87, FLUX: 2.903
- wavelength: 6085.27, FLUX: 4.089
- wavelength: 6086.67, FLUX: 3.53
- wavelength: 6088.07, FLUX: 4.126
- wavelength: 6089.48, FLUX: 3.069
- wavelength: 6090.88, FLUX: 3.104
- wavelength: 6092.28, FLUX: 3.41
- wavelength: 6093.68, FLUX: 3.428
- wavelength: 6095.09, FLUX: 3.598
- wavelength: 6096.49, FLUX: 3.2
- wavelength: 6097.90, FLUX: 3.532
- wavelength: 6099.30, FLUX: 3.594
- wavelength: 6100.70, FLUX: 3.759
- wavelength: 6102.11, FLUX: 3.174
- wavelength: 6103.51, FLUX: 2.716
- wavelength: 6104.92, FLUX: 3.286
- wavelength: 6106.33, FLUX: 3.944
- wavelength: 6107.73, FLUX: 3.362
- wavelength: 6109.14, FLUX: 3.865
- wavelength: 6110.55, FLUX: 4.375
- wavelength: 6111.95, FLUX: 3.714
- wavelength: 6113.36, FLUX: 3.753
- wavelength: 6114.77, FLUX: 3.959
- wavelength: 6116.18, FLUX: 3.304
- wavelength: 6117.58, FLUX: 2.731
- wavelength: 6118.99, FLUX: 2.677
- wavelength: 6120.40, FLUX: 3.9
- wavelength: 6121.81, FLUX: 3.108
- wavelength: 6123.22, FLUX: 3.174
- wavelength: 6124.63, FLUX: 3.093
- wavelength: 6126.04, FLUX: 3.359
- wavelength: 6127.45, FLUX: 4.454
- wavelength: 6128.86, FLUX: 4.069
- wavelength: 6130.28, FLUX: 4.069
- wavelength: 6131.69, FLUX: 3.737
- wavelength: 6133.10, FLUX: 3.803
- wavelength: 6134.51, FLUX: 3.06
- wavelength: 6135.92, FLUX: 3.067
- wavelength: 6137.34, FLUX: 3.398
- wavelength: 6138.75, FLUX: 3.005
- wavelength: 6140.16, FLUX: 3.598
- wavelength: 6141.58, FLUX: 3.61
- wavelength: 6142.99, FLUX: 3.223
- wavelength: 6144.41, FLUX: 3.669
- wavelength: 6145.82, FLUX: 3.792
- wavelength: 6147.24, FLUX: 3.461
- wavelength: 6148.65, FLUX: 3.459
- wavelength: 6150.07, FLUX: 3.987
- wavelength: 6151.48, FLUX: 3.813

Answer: 0.05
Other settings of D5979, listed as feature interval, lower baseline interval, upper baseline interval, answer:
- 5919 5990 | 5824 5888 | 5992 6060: 0.02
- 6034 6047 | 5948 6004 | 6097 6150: -0.05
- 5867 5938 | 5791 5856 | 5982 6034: 0.06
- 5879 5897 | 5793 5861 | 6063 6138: 0.12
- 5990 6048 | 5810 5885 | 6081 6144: 0.02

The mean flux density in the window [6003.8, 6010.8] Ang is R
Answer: 3.53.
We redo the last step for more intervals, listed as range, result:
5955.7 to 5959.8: 3.4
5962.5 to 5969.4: 3.4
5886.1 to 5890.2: 3.15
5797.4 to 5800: 3.53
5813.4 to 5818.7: 3.95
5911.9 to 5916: 3.31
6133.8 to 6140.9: 3.23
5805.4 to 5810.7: 3.53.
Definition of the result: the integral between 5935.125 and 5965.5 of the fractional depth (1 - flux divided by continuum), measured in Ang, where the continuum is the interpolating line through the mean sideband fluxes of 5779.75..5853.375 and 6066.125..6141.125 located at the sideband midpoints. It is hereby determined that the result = 1.2 Ang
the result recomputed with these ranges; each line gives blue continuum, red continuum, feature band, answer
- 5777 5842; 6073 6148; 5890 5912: 2.2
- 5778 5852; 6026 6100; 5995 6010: 0.6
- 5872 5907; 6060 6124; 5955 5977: -1.2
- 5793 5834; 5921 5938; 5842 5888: 1.4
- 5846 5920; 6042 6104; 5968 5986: -0.1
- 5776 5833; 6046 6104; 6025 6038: 0.2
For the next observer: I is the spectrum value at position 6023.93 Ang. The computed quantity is 3.318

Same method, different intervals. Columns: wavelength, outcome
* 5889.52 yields 3.136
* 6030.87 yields 3.757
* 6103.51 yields 2.716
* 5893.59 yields 3.059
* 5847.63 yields 3.604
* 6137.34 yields 3.398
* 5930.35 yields 3.448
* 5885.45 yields 3.032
